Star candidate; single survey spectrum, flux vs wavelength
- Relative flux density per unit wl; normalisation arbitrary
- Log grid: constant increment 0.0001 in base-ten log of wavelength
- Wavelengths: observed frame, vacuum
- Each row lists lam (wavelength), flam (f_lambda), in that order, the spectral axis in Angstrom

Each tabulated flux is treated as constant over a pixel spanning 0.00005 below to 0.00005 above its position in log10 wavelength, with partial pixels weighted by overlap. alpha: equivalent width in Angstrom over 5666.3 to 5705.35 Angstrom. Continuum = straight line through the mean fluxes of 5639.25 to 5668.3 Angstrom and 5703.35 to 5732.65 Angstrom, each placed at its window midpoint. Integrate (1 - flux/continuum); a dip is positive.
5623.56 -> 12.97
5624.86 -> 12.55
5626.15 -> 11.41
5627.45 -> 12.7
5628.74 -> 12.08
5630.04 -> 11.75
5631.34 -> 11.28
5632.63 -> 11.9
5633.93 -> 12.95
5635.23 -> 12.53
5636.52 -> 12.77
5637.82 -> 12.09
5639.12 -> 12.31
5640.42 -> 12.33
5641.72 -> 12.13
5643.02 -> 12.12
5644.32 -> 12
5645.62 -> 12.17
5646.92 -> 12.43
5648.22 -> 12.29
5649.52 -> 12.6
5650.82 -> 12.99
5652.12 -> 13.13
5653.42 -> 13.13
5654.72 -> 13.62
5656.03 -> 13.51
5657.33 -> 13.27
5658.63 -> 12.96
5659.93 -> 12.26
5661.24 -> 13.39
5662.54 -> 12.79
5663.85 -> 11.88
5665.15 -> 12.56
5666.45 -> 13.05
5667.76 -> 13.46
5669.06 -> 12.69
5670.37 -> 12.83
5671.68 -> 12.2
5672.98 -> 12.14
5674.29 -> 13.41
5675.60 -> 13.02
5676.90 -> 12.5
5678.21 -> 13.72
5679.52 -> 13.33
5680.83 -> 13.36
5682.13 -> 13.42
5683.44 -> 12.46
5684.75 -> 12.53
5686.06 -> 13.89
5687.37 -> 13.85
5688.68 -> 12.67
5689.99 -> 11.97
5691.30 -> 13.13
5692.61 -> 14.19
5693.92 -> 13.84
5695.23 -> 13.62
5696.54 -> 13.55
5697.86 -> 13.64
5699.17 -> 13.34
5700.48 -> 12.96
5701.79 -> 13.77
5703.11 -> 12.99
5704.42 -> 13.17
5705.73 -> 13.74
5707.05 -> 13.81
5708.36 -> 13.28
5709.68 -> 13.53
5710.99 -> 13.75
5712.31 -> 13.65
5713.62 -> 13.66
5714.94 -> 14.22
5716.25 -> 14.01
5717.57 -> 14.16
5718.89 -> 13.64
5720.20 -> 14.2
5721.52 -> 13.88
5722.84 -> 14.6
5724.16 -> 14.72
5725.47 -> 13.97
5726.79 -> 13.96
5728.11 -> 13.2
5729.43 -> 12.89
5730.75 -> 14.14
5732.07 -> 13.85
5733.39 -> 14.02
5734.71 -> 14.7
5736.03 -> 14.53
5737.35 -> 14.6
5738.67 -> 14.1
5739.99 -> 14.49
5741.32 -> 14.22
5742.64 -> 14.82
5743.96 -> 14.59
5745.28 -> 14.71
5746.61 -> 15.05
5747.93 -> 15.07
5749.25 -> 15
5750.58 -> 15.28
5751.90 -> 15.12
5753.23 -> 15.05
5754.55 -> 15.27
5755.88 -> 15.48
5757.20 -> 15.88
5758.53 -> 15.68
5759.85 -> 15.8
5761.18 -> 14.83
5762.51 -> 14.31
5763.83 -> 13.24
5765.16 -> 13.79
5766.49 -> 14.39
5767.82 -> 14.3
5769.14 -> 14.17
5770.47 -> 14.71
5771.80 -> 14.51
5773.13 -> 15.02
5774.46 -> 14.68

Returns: 0.3 Angstrom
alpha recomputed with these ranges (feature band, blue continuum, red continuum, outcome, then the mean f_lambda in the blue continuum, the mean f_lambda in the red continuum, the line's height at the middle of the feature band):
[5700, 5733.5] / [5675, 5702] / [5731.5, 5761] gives 0.7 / 13.3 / 14.9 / 14.1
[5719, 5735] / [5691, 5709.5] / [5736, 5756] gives 0.3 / 13.5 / 14.8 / 14.3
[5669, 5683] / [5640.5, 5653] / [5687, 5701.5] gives 0.0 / 12.4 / 13.3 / 13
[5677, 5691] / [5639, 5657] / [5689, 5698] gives 0.1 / 12.6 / 13.4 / 13.2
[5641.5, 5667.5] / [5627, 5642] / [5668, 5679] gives -0.4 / 12.2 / 12.8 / 12.5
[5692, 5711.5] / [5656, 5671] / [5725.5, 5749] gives 0.1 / 12.9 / 14.3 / 13.6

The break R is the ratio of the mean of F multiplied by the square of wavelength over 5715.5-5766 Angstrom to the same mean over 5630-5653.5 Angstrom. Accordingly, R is 1.21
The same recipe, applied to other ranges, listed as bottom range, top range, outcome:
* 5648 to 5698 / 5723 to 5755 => 1.14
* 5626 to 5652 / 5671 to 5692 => 1.07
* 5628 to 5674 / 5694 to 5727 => 1.12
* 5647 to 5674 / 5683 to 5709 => 1.05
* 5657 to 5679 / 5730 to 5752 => 1.17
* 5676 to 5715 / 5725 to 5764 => 1.11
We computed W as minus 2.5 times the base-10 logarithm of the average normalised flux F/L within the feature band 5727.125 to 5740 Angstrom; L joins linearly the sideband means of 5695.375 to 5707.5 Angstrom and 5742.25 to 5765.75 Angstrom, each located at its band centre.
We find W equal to 0.03 mag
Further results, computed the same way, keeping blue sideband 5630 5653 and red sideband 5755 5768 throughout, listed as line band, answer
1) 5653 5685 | 0.00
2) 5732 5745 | -0.01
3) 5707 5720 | 0.00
